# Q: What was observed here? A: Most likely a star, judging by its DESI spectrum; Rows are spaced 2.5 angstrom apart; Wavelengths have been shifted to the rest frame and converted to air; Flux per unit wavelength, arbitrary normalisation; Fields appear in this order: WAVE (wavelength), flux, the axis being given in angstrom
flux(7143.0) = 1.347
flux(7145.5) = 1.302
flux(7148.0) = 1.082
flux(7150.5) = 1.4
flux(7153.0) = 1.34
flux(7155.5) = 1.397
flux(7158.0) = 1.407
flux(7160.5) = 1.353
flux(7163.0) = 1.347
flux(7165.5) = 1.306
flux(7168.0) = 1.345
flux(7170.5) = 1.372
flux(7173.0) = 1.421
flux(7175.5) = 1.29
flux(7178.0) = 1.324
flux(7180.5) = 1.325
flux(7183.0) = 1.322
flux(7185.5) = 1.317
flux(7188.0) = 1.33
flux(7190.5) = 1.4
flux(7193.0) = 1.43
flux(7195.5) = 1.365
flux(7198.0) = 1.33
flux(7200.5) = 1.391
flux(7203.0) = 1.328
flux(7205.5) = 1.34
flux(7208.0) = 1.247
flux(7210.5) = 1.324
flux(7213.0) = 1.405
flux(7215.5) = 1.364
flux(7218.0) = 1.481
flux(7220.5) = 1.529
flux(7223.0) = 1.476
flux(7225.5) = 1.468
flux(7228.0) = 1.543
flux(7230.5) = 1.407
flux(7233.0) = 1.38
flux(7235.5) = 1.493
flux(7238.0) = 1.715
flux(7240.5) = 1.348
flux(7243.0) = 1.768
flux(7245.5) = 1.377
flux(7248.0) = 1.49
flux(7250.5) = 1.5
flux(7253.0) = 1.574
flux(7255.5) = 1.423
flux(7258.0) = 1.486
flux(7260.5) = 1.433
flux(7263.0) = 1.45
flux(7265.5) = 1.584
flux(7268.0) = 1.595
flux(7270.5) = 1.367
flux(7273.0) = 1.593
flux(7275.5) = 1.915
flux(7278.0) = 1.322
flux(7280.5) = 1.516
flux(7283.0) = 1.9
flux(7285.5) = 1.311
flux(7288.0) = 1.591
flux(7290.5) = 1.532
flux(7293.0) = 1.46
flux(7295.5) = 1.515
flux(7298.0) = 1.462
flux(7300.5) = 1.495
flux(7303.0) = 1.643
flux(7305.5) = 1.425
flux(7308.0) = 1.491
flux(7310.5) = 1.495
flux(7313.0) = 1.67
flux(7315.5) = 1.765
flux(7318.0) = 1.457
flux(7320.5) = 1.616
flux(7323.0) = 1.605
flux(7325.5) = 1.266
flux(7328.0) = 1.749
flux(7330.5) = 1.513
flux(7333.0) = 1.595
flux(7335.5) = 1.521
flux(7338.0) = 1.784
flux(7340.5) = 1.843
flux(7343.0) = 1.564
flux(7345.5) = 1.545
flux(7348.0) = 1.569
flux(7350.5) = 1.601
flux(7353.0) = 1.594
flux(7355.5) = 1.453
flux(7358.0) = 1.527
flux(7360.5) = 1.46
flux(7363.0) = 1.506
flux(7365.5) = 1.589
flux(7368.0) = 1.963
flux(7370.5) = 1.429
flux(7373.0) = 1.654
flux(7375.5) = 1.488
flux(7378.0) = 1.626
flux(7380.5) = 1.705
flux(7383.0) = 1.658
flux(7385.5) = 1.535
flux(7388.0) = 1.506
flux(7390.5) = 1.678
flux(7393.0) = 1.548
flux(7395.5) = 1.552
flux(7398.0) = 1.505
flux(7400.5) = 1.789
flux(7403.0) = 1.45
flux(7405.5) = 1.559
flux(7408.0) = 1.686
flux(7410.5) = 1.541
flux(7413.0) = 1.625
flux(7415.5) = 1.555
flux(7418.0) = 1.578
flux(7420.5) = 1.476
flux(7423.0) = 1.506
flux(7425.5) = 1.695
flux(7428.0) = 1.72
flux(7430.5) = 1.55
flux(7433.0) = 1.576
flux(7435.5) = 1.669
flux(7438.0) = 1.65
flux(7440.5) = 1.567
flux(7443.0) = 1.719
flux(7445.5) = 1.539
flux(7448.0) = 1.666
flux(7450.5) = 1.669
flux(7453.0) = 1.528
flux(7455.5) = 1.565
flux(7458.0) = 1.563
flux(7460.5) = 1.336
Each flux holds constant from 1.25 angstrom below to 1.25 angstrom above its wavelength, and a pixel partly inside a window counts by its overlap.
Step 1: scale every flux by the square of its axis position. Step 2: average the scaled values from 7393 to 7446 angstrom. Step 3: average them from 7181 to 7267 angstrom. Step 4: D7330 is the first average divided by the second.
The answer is 1.17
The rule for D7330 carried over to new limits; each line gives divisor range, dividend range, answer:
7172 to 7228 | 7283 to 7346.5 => 1.17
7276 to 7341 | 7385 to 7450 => 1.05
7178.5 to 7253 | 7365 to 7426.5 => 1.18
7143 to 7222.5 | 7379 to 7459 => 1.26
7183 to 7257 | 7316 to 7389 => 1.15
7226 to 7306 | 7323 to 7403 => 1.07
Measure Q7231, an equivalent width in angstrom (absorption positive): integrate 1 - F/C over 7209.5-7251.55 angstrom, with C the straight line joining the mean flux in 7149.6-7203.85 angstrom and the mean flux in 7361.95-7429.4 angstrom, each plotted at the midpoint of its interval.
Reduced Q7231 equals -1.8 angstrom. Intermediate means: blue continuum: 1.36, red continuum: 1.6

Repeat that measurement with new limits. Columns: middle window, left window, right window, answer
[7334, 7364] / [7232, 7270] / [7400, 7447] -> -0.4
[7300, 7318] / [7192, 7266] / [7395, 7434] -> -0.7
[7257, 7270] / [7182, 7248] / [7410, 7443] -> -0.4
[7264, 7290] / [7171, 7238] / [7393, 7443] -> -1.9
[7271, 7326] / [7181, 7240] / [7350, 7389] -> -1.7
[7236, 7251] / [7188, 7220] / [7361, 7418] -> -1.2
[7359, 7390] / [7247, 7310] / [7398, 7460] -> -0.5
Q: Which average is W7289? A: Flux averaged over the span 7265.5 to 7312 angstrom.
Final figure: 1.54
